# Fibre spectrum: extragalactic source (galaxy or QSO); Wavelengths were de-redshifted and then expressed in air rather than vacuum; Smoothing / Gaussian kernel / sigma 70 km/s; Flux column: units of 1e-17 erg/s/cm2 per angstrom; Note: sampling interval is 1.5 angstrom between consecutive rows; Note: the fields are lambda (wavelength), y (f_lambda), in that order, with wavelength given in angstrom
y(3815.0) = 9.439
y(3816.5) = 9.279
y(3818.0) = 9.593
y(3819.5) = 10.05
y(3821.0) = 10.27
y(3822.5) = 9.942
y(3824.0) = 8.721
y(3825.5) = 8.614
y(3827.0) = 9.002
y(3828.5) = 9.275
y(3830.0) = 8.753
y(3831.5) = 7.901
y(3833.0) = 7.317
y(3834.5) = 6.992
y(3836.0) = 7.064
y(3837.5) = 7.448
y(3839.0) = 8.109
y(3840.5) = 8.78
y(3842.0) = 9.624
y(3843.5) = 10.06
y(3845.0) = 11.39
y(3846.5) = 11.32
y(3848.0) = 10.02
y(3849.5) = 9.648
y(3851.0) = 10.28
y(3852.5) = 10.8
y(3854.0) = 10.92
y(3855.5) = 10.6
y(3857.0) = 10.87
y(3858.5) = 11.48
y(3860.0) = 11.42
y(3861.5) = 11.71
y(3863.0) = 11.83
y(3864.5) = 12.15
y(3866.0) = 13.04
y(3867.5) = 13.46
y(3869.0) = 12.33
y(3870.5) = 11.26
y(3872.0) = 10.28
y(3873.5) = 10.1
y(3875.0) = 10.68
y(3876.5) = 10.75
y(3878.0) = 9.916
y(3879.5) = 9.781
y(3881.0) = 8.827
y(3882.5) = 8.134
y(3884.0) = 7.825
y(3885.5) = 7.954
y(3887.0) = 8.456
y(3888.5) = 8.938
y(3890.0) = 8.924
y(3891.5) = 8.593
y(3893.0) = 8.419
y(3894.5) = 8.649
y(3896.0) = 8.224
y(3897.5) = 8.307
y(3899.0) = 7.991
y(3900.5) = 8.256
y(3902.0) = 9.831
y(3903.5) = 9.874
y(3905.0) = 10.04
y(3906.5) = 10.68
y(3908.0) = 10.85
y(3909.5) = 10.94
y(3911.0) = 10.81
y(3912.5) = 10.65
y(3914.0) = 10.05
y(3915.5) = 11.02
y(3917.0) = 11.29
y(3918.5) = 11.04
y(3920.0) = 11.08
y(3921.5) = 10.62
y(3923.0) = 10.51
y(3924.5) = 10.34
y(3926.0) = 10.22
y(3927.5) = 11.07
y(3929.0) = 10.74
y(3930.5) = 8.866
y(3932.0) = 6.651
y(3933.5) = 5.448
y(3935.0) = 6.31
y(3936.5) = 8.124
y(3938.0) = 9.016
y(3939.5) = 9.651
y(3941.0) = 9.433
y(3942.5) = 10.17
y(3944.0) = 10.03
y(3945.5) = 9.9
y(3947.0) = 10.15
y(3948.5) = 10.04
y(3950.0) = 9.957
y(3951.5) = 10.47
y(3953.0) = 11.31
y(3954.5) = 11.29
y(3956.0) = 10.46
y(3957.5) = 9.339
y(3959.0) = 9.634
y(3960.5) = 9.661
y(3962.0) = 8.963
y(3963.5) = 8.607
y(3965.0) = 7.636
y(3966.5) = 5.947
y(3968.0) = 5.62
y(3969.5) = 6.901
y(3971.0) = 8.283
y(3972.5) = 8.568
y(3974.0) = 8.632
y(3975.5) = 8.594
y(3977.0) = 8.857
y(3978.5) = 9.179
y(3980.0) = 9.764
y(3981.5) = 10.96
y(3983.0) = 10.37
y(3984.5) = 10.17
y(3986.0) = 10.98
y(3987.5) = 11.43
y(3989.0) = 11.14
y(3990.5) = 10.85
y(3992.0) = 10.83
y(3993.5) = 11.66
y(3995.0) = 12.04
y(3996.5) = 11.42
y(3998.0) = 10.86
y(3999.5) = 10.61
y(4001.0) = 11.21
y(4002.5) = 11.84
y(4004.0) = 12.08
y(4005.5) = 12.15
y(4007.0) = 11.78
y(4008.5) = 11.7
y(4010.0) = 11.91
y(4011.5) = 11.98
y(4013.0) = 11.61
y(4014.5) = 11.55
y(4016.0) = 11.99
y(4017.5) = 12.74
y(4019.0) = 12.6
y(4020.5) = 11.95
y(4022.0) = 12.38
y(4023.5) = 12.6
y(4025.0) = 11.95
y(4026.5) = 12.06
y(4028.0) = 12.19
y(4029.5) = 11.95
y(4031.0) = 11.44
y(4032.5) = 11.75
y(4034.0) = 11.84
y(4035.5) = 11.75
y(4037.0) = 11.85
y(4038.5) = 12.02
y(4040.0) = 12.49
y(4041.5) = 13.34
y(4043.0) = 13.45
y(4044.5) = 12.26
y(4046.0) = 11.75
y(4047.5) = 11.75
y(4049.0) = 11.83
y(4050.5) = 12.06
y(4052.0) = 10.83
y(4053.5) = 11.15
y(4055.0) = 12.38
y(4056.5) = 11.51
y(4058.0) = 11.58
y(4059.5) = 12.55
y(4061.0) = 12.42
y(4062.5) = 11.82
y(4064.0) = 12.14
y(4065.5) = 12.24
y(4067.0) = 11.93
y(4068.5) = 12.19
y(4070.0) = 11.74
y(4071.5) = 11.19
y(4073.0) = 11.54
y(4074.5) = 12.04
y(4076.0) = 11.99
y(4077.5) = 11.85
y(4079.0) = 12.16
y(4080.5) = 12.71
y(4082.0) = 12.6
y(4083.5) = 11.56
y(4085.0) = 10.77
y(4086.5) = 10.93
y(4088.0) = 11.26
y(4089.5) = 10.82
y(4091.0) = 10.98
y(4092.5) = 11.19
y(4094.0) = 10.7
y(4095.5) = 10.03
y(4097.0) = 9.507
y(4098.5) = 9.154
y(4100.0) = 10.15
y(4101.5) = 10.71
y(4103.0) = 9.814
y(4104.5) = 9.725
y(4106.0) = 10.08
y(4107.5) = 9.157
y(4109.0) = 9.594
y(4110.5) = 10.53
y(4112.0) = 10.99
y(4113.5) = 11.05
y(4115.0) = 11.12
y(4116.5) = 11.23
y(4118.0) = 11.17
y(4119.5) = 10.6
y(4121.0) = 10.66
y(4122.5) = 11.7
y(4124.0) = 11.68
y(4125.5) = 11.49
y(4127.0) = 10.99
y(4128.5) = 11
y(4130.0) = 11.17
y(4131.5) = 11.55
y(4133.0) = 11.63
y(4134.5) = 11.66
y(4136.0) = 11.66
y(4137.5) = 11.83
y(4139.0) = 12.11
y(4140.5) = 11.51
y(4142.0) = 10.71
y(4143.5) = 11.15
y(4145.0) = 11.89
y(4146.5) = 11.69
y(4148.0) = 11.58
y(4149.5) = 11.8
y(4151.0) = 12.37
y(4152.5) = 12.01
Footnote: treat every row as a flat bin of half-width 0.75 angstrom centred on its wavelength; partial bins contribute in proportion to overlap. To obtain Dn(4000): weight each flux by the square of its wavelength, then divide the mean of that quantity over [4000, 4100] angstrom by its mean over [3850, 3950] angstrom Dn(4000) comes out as 1.28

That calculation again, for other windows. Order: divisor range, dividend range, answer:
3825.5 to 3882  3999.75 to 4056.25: 1.29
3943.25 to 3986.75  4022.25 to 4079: 1.34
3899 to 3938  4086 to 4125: 1.19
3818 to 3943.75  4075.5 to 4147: 1.27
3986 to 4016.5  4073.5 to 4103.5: 1.00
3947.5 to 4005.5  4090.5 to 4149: 1.18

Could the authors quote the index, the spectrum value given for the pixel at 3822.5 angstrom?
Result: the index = 9.942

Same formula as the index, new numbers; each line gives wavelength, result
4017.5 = 12.74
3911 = 10.81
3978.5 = 9.179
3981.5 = 10.96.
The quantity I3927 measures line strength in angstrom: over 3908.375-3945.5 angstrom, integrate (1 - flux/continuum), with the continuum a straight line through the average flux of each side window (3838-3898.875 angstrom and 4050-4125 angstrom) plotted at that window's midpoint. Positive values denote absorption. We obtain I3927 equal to 2.1 angstrom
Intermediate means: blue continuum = 10.1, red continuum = 11.2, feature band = 9.77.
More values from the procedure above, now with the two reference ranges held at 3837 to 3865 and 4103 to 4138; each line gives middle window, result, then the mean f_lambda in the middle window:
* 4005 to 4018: -1.4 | 11.9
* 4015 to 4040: -3.0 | 12.1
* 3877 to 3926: 4.4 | 9.6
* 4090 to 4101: 0.6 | 10.3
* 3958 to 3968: 2.3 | 8.22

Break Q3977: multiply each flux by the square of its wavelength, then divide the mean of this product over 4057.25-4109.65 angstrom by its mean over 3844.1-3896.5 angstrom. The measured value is 1.21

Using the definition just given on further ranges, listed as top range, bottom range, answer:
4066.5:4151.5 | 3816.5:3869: 1.28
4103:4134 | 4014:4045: 0.93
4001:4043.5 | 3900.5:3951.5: 1.29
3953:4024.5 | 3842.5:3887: 1.05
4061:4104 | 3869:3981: 1.30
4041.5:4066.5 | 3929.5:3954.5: 1.38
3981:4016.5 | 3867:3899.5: 1.28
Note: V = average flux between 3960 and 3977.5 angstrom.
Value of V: 7.99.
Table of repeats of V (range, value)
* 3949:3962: 10.2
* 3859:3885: 10.8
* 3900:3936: 9.88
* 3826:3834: 8.41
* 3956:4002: 9.65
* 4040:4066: 12.1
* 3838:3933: 10.1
